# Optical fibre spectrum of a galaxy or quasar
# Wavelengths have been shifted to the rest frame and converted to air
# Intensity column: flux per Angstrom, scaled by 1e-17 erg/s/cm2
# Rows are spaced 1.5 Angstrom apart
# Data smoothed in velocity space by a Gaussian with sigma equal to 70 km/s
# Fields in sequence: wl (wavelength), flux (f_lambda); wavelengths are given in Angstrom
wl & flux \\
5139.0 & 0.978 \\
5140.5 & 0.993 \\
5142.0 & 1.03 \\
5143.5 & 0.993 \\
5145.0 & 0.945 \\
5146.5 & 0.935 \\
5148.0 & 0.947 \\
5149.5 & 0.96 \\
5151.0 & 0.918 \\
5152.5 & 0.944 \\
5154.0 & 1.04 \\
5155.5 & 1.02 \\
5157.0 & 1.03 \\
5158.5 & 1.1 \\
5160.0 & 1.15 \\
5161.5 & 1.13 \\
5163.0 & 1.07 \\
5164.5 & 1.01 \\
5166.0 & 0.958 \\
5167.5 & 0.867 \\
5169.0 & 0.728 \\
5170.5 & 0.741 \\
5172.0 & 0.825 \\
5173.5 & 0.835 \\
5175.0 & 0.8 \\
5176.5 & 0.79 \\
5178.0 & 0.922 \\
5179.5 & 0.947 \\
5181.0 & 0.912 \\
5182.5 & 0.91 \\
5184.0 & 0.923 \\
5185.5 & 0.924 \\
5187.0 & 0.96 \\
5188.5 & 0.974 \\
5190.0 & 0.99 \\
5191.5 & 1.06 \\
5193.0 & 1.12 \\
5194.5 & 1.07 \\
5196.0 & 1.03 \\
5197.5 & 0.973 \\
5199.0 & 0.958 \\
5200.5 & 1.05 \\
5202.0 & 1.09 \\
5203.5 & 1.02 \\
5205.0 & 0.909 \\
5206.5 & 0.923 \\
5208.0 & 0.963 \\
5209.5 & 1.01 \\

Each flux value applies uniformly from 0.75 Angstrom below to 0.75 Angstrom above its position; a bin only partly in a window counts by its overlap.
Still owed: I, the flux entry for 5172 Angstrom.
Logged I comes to 0.825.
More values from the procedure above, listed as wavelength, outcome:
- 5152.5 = 0.944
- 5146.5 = 0.935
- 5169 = 0.728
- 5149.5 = 0.96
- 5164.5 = 1.01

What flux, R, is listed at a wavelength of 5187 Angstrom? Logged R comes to 0.96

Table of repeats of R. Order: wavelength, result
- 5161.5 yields 1.13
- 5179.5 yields 0.947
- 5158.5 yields 1.1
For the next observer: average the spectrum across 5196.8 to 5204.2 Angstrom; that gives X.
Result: 1.02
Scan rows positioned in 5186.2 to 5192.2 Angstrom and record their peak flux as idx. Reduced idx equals 1.06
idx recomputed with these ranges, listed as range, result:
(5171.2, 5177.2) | 0.835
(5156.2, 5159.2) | 1.1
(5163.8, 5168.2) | 1.01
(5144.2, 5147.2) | 0.945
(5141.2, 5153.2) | 1.03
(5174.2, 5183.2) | 0.947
